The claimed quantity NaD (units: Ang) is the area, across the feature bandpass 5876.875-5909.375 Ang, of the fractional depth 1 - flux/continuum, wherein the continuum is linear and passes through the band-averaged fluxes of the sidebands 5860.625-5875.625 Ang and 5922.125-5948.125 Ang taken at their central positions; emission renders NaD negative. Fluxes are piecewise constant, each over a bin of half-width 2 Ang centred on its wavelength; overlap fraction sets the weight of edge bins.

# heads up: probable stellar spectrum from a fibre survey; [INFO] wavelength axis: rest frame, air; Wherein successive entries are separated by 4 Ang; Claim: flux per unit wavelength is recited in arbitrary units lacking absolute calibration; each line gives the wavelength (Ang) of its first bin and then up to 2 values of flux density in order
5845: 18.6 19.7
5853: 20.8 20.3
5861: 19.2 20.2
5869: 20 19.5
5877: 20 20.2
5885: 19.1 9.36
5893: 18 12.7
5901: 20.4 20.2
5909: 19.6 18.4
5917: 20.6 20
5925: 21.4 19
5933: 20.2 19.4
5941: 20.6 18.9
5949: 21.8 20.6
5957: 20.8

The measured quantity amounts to 3.9 Ang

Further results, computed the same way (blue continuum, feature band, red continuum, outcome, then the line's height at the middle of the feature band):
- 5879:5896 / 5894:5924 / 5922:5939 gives -1.1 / 18.2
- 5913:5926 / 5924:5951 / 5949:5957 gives 0.6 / 20.6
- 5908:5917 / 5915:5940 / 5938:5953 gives -0.4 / 19.8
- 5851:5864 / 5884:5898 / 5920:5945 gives 3.8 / 20.1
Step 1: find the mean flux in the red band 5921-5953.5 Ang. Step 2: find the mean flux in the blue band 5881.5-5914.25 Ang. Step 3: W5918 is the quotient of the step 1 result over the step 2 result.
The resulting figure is 1.2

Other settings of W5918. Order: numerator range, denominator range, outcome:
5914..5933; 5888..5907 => 1.22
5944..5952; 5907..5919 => 1.05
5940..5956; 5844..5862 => 1.03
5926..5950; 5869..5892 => 1.12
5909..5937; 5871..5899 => 1.17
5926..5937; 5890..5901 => 1.25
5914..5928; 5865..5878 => 1.03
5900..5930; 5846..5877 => 1.00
